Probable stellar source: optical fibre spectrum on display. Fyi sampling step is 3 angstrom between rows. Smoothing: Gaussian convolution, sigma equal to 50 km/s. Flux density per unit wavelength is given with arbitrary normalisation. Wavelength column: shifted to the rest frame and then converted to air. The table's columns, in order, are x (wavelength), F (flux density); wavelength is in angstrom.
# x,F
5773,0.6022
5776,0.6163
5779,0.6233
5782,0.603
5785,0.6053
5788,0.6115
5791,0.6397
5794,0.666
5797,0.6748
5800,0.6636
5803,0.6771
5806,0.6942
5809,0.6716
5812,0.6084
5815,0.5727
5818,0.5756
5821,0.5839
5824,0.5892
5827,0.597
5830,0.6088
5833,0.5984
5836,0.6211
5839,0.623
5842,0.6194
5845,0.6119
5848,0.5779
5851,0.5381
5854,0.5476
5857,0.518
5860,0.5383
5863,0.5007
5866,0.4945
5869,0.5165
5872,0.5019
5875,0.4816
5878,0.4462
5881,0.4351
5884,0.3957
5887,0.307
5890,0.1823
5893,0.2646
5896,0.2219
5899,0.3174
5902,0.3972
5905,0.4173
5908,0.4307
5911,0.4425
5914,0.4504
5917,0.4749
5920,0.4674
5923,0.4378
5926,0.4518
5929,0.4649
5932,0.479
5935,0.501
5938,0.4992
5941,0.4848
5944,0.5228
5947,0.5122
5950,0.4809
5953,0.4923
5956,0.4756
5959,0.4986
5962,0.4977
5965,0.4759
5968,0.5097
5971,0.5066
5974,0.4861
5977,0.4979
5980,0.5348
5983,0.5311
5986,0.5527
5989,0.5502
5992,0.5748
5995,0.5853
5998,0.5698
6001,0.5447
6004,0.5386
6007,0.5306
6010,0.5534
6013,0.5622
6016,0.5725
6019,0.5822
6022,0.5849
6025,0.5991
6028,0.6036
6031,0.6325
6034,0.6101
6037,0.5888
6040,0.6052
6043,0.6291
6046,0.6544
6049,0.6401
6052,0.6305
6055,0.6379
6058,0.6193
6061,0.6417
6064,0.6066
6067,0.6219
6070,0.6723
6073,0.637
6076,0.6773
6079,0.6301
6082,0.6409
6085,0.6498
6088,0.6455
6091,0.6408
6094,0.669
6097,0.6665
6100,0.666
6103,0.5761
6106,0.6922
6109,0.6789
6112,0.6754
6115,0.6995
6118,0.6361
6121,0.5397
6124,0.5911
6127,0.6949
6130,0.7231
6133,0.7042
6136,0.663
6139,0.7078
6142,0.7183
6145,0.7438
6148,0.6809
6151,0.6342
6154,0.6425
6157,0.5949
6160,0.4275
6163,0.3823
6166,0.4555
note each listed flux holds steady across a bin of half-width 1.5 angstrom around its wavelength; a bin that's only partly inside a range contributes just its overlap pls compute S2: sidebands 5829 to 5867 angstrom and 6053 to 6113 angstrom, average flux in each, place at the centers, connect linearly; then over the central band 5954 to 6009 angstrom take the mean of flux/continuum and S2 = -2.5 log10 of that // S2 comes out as 0.17 mag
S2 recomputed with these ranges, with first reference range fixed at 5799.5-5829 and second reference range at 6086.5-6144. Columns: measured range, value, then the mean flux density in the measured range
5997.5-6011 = 0.19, 0.546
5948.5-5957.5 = 0.31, 0.483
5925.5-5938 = 0.31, 0.479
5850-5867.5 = 0.20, 0.522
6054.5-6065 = 0.05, 0.626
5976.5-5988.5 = 0.21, 0.533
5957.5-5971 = 0.28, 0.497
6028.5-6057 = 0.05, 0.625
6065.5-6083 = 0.02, 0.647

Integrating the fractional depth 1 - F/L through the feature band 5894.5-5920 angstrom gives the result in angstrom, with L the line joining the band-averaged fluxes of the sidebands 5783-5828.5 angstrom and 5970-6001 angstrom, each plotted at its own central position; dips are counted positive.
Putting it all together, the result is 7.9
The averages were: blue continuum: 0.628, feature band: 0.398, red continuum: 0.54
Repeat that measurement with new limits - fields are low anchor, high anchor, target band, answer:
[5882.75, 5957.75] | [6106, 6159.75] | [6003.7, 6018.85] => -0.9 angstrom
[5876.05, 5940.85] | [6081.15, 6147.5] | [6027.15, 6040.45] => -1.1 angstrom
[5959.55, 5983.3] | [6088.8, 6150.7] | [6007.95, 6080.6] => -3.9 angstrom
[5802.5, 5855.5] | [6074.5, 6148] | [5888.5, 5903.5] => 8.3 angstrom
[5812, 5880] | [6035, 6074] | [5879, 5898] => 8.9 angstrom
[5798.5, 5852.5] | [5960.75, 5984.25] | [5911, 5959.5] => 4.8 angstrom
